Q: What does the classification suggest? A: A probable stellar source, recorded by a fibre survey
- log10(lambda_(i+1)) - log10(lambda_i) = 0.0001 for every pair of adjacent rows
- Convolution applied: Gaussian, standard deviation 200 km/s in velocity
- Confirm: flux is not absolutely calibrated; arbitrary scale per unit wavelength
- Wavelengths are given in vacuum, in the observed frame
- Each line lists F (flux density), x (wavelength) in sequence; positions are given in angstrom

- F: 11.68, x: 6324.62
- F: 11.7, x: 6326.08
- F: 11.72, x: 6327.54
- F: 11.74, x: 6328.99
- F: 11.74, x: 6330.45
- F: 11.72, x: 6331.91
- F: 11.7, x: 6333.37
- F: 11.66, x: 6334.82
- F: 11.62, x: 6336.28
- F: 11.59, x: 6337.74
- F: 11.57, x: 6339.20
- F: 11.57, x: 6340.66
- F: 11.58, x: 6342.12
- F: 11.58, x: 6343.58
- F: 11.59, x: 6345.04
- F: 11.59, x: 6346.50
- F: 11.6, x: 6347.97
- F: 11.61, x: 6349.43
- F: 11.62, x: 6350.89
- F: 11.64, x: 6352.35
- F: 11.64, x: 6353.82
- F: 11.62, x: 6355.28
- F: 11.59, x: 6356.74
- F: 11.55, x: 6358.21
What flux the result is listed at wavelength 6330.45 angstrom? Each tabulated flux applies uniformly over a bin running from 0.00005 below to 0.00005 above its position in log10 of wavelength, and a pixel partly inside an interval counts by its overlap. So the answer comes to 11.74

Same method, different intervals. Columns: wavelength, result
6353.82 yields 11.64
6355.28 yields 11.62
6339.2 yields 11.57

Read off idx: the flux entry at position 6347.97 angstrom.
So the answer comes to 11.6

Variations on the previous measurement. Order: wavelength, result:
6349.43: 11.61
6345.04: 11.59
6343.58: 11.58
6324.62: 11.68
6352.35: 11.64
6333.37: 11.7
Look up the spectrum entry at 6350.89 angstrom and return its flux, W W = 11.62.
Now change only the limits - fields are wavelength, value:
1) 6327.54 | 11.72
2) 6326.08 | 11.7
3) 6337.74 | 11.59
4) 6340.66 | 11.57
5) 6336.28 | 11.62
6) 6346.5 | 11.59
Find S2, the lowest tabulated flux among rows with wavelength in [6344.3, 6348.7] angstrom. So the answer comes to 11.59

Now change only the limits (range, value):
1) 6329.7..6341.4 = 11.57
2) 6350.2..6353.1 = 11.62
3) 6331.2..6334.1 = 11.7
